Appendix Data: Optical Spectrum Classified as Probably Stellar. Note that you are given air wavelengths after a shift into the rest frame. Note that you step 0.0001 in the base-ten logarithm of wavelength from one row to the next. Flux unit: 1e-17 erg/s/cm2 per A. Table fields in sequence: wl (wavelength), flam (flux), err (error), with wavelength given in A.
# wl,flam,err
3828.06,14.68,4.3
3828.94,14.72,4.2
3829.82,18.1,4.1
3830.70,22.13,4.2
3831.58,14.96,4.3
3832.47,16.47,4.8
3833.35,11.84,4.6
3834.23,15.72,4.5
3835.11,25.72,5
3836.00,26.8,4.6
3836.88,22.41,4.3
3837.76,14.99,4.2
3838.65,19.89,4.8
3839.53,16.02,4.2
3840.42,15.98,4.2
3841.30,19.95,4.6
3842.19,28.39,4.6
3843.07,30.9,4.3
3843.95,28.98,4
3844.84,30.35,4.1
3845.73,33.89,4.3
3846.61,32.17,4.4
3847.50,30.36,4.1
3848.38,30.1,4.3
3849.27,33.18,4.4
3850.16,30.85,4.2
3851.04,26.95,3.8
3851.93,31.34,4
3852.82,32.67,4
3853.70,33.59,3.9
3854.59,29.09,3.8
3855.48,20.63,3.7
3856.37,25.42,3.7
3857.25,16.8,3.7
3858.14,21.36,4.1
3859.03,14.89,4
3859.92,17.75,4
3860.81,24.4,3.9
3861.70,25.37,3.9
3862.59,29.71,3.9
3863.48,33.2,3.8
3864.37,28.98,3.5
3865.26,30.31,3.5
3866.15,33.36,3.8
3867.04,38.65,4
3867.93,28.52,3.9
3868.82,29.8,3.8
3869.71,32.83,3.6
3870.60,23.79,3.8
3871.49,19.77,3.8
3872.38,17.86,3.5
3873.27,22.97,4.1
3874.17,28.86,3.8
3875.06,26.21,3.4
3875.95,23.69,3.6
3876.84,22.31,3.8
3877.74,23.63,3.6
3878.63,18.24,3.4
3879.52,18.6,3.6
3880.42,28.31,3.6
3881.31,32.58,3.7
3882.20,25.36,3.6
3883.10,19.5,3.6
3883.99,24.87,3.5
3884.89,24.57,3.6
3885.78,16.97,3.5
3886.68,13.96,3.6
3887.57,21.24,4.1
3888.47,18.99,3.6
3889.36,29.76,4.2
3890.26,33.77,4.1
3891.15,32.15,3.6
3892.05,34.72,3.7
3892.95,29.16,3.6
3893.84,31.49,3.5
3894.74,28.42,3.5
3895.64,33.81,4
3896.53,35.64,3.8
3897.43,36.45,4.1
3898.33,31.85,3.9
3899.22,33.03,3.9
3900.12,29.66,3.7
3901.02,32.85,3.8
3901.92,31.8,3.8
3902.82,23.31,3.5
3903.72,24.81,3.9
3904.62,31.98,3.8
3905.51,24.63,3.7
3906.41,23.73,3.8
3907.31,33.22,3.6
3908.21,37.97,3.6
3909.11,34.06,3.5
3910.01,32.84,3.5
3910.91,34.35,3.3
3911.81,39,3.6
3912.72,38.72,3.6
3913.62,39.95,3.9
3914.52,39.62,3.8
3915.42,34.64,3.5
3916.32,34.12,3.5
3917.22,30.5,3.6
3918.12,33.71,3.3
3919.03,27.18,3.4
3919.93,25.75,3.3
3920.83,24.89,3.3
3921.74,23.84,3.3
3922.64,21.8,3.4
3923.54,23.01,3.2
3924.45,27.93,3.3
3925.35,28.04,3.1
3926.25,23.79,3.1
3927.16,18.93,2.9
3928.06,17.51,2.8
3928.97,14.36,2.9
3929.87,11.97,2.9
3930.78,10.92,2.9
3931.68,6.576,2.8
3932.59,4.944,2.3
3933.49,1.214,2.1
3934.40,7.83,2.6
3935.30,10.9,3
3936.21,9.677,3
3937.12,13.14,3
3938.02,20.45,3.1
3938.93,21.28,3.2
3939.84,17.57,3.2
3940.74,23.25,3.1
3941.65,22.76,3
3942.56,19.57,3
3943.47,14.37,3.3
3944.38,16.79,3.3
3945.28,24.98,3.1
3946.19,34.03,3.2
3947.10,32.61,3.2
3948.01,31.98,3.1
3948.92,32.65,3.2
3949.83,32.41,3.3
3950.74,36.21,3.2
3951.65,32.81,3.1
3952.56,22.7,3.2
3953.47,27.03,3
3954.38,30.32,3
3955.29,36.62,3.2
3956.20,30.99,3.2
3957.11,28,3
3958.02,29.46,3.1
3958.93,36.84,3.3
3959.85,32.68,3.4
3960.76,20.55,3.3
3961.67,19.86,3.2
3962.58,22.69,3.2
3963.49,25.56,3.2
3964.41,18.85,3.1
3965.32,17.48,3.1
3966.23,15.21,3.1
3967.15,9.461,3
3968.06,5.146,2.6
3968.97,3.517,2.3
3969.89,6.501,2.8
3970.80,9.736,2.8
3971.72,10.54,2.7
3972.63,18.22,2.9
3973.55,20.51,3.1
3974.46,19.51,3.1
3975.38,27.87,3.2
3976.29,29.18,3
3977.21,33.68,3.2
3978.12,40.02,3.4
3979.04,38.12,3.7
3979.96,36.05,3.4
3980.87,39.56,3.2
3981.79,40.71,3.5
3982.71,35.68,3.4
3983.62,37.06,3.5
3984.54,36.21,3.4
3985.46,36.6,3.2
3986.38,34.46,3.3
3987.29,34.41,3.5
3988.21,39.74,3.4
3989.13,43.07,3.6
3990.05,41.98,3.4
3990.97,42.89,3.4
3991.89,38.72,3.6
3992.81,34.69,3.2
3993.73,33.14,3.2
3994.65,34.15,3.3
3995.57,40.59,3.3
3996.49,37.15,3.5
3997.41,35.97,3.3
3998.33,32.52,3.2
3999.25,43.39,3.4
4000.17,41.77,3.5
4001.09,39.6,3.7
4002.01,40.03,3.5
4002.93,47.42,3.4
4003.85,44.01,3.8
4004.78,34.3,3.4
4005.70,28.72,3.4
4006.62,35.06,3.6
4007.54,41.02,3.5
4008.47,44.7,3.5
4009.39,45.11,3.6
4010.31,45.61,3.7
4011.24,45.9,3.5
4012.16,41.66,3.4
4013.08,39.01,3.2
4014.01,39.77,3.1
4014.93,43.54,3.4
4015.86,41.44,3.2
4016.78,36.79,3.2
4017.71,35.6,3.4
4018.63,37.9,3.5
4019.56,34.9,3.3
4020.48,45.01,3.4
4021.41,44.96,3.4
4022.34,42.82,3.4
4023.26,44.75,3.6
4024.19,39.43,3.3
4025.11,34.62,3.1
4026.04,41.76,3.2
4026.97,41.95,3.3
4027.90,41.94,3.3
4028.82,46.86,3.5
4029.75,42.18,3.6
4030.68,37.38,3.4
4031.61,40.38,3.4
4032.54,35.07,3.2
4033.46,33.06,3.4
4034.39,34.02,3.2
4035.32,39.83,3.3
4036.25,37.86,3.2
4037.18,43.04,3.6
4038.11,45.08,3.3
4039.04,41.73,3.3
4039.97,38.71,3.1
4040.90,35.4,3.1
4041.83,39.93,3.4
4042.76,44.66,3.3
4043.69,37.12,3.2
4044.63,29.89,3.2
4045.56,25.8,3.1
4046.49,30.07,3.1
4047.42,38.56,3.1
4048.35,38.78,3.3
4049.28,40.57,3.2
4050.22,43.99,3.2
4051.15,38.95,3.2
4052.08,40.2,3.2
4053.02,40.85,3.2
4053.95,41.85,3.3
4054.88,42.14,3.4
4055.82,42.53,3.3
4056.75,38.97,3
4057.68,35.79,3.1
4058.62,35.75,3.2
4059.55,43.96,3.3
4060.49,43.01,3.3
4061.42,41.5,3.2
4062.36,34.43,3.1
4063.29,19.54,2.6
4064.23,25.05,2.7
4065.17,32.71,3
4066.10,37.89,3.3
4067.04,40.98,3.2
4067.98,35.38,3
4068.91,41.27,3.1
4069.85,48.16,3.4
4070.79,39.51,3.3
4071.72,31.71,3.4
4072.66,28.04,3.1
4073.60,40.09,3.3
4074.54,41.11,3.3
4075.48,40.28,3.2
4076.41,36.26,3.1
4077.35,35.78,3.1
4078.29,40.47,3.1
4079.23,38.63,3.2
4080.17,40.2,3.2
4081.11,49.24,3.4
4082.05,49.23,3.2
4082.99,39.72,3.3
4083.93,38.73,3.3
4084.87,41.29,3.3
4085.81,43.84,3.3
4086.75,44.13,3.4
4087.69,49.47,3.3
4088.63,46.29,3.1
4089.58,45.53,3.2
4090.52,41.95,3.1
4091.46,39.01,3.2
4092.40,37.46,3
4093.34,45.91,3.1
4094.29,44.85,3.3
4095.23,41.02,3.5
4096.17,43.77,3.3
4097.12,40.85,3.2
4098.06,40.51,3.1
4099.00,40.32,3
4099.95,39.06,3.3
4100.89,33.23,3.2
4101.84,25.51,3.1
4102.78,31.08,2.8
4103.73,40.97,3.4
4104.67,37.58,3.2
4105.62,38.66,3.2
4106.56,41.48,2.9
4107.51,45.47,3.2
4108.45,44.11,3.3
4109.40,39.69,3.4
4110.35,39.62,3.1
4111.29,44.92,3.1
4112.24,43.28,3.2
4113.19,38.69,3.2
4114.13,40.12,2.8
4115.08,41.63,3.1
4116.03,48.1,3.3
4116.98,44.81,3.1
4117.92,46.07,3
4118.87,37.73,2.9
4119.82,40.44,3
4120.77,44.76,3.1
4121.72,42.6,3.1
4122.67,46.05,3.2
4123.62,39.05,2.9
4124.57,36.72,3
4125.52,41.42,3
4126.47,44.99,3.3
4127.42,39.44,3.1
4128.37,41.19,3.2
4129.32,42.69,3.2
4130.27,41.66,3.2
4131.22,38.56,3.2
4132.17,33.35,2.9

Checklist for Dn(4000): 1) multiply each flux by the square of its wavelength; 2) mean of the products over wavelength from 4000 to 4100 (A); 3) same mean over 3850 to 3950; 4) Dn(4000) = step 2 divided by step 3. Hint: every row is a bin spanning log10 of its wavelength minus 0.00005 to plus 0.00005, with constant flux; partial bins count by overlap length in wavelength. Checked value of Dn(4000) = 1.67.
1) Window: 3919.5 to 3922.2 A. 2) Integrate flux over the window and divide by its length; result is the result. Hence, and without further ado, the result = 24.8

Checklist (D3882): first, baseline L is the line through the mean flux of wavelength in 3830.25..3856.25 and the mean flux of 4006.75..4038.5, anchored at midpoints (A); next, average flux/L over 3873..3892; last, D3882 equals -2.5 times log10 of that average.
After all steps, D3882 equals 0.170 mag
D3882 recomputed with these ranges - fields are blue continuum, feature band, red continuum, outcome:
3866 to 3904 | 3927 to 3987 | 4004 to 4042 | 0.42 mag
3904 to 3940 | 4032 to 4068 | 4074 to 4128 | -0.04 mag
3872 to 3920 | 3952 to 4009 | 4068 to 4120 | 0.11 mag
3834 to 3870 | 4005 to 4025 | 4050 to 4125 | -0.13 mag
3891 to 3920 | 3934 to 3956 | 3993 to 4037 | 0.41 mag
